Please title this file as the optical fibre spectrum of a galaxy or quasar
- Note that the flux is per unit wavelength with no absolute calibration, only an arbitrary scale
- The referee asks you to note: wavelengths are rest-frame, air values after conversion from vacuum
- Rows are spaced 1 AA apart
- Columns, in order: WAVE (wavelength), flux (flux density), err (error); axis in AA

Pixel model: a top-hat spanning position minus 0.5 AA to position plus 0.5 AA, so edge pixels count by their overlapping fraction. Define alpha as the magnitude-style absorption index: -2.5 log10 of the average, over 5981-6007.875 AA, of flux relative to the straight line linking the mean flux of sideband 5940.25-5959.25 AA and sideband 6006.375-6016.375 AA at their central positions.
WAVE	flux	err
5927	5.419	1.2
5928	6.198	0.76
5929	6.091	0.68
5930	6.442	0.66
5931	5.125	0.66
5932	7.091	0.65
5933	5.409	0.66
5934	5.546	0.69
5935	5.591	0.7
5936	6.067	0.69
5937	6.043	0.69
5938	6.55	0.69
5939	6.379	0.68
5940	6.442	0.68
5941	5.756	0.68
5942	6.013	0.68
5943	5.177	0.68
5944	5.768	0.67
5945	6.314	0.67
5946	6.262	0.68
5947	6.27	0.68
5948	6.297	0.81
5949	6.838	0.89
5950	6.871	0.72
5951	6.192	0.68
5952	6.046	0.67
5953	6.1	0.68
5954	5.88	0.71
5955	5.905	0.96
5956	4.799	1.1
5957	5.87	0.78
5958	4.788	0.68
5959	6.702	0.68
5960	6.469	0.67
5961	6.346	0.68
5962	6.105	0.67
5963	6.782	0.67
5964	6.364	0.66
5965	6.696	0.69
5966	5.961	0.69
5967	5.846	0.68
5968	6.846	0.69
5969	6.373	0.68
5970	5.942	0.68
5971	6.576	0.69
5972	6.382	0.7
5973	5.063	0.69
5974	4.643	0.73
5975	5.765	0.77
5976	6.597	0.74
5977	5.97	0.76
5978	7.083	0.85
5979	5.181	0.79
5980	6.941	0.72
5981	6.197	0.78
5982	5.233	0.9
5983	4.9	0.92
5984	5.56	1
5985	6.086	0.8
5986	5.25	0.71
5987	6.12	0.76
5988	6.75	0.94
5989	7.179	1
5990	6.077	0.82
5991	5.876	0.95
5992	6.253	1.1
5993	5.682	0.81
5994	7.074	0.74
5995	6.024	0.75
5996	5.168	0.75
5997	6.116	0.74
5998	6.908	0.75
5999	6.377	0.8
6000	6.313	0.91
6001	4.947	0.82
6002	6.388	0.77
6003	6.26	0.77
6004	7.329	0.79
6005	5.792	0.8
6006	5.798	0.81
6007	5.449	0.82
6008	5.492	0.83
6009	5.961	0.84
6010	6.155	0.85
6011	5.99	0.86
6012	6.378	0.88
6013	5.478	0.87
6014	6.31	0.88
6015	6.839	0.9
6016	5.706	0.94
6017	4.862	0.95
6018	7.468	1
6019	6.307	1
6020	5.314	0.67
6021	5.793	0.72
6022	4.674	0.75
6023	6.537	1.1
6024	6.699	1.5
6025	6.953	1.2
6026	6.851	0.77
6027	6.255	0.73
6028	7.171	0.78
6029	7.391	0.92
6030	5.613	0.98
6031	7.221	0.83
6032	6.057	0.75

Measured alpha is -0.01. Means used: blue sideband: 5.99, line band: 6.03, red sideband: 5.98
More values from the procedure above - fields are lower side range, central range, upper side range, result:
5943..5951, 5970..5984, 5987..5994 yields 0.08 mag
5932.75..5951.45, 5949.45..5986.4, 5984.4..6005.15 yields 0.02 mag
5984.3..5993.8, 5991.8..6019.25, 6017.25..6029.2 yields 0.03 mag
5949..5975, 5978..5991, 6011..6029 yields 0.03 mag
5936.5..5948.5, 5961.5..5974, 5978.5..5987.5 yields -0.06 mag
